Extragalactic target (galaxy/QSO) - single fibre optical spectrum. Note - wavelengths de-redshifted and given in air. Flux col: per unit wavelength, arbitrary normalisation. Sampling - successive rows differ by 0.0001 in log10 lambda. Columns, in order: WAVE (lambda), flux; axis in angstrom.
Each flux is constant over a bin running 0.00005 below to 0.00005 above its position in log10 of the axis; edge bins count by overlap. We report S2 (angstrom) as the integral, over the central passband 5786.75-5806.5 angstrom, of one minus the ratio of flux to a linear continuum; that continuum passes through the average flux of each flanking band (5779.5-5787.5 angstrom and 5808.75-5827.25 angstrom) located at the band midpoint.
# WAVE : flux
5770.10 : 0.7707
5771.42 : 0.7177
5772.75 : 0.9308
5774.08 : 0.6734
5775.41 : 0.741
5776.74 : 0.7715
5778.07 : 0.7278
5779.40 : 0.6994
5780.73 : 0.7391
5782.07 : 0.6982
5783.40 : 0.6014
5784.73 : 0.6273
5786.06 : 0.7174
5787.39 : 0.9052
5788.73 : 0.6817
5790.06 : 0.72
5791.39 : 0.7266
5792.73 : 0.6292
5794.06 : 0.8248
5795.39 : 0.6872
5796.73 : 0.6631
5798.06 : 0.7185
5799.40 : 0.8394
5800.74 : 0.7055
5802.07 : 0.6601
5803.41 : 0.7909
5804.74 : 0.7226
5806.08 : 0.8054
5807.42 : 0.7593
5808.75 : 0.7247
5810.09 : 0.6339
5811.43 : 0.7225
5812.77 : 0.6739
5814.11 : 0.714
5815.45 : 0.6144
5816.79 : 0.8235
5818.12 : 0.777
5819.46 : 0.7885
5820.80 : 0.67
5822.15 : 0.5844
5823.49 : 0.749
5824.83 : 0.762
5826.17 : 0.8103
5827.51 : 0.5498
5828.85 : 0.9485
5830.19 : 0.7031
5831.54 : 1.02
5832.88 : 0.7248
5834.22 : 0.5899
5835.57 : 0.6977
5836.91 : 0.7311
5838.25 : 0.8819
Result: -0.9 angstrom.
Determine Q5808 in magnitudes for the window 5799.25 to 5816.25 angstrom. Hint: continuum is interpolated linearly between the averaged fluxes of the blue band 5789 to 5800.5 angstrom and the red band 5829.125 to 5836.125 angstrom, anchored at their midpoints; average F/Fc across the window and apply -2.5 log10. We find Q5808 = 0.03 mag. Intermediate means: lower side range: 0.724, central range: 0.717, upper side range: 0.759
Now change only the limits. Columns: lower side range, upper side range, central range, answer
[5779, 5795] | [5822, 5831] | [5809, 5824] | 0.05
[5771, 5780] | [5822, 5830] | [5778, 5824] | 0.04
